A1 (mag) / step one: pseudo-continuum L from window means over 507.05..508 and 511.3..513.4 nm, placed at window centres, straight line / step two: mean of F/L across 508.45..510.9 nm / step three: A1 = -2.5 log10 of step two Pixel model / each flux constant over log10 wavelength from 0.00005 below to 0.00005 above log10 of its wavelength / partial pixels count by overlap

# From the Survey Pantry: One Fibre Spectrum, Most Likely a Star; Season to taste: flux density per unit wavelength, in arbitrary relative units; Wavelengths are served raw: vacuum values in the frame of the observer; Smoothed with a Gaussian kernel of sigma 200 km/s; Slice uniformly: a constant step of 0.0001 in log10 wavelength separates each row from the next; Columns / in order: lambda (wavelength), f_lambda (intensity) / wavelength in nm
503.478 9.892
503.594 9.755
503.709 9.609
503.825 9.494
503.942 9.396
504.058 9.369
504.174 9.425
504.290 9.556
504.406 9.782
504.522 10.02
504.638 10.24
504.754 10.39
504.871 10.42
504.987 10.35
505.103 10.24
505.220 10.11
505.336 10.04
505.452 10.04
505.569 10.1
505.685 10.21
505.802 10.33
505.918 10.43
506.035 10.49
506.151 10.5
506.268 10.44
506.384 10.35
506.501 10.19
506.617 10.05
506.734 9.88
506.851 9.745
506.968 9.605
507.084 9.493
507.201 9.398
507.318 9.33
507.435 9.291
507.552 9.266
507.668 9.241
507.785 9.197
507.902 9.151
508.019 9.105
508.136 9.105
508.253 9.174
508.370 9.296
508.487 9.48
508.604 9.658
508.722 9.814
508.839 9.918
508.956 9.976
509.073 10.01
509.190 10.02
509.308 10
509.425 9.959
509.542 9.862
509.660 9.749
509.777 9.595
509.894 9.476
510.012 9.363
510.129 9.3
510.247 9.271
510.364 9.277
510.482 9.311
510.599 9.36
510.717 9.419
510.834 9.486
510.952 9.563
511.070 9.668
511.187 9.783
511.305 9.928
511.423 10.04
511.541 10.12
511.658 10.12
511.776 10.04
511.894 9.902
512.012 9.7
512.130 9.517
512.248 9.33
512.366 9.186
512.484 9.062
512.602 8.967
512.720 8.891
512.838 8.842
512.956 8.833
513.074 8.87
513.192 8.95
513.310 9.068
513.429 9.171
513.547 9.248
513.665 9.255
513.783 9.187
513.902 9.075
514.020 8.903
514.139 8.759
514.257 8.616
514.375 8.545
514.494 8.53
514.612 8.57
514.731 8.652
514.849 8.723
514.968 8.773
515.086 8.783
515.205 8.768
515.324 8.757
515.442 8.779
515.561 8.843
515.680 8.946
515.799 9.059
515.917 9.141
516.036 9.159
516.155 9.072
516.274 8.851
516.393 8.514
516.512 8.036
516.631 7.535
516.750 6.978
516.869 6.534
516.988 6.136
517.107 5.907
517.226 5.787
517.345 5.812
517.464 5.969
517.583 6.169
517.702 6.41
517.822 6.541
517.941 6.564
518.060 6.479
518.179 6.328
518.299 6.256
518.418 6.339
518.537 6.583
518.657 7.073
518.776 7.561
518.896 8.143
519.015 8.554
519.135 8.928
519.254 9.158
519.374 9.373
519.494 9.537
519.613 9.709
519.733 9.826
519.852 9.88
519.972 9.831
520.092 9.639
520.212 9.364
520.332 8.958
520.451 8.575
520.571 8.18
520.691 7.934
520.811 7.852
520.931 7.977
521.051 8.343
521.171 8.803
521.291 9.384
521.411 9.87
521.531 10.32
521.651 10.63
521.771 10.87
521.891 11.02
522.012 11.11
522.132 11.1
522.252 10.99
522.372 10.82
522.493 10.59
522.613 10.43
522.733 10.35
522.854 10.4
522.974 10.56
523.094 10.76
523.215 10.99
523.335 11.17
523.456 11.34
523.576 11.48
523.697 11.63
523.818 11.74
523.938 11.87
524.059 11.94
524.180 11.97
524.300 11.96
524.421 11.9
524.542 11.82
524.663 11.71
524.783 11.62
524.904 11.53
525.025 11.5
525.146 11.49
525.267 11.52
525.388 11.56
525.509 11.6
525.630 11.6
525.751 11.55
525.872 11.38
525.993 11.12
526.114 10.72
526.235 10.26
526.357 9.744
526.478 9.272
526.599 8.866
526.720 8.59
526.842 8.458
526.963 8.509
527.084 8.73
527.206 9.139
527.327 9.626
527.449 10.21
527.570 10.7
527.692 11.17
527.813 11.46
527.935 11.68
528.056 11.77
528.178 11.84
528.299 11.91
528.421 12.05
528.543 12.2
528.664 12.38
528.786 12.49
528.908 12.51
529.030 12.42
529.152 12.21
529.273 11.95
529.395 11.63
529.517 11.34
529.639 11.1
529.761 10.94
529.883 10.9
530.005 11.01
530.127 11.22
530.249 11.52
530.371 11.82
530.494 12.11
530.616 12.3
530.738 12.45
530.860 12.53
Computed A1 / -0.03 mag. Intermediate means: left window 9.28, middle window 9.63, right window 9.39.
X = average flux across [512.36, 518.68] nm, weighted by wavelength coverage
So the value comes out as 8.04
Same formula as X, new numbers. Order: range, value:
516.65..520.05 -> 7.46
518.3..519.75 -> 8.27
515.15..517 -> 8.37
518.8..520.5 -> 9.22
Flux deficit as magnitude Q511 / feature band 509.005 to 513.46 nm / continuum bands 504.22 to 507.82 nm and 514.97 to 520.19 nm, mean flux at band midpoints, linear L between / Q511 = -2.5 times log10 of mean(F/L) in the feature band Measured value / -0.05 mag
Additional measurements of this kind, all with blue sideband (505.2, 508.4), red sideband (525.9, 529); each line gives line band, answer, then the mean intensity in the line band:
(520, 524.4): 0.01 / 10.3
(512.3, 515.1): 0.13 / 8.9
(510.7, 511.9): 0.01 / 9.84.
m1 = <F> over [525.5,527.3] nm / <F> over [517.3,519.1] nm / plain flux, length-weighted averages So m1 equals 1.5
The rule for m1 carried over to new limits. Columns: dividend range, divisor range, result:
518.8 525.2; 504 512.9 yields 1.06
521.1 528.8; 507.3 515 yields 1.17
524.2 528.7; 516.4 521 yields 1.41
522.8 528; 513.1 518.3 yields 1.35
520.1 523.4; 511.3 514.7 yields 1.08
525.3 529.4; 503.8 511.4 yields 1.12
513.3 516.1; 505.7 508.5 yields 0.92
